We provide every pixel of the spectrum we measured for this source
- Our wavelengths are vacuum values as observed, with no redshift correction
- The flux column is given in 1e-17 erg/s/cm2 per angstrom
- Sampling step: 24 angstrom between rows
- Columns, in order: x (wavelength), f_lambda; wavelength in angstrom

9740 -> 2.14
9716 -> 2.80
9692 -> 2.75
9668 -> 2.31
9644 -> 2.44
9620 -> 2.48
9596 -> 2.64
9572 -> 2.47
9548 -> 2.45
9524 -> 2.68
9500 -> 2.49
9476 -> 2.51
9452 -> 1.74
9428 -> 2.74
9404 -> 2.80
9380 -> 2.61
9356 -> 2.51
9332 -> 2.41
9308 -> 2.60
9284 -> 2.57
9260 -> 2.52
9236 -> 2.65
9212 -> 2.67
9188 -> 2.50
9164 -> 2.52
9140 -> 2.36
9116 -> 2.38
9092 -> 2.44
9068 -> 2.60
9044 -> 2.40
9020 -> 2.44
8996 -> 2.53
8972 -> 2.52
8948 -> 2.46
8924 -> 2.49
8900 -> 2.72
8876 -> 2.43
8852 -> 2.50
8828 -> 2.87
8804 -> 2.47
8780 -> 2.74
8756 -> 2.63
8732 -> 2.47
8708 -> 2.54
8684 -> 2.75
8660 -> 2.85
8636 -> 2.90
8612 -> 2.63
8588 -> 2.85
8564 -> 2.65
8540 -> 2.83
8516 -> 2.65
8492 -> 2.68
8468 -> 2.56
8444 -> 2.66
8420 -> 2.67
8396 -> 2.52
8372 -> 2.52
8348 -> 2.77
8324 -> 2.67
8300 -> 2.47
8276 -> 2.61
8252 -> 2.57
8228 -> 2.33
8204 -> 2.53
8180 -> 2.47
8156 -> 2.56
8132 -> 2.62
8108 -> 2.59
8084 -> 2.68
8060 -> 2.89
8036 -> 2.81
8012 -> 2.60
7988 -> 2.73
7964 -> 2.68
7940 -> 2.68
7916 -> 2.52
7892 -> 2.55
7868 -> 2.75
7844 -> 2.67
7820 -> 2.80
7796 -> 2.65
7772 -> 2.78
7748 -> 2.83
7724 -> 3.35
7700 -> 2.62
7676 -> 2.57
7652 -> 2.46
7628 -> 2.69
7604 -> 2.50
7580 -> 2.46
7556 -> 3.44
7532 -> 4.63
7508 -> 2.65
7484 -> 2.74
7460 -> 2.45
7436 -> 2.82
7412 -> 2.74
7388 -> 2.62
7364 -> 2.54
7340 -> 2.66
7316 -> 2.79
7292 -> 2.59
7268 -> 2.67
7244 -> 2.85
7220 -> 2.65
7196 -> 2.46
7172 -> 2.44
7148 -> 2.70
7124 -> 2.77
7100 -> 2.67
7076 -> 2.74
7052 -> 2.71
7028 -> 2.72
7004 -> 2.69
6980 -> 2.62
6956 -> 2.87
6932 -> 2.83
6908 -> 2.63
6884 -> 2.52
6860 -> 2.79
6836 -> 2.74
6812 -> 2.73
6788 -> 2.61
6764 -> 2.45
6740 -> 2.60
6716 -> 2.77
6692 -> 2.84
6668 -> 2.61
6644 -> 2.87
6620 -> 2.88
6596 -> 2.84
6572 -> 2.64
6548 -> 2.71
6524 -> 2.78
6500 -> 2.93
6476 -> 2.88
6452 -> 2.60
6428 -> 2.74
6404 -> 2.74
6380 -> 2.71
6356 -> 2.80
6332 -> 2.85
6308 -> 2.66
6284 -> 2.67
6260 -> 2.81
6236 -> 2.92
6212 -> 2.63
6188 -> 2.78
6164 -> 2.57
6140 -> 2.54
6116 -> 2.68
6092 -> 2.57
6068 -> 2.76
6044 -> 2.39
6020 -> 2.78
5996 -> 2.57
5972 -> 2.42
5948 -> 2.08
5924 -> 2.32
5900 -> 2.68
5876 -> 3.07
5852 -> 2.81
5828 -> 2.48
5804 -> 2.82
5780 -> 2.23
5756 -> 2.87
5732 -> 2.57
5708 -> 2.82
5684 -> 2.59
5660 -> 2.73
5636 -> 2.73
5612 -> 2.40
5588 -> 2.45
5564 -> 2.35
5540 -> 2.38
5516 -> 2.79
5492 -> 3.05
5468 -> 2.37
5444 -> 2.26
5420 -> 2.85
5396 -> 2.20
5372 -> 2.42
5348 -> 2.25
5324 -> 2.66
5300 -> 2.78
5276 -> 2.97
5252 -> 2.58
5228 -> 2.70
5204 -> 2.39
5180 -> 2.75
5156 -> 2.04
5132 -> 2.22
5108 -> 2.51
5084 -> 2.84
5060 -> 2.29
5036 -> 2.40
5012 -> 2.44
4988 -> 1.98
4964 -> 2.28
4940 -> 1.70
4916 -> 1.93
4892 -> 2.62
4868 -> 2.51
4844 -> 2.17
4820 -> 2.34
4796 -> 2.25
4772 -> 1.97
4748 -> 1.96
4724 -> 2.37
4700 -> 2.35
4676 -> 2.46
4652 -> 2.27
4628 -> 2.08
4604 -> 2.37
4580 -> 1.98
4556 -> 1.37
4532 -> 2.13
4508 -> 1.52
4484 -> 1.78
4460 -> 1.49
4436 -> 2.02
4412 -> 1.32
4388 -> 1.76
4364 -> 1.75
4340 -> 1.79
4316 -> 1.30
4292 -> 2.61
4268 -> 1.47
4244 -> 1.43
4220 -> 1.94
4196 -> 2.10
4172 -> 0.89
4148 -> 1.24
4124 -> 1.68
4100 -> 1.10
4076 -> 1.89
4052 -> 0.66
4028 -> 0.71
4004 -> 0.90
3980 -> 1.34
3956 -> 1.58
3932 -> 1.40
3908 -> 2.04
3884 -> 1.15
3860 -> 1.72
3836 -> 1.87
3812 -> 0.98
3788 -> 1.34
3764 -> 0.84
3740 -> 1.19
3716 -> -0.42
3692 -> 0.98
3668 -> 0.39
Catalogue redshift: 0.15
